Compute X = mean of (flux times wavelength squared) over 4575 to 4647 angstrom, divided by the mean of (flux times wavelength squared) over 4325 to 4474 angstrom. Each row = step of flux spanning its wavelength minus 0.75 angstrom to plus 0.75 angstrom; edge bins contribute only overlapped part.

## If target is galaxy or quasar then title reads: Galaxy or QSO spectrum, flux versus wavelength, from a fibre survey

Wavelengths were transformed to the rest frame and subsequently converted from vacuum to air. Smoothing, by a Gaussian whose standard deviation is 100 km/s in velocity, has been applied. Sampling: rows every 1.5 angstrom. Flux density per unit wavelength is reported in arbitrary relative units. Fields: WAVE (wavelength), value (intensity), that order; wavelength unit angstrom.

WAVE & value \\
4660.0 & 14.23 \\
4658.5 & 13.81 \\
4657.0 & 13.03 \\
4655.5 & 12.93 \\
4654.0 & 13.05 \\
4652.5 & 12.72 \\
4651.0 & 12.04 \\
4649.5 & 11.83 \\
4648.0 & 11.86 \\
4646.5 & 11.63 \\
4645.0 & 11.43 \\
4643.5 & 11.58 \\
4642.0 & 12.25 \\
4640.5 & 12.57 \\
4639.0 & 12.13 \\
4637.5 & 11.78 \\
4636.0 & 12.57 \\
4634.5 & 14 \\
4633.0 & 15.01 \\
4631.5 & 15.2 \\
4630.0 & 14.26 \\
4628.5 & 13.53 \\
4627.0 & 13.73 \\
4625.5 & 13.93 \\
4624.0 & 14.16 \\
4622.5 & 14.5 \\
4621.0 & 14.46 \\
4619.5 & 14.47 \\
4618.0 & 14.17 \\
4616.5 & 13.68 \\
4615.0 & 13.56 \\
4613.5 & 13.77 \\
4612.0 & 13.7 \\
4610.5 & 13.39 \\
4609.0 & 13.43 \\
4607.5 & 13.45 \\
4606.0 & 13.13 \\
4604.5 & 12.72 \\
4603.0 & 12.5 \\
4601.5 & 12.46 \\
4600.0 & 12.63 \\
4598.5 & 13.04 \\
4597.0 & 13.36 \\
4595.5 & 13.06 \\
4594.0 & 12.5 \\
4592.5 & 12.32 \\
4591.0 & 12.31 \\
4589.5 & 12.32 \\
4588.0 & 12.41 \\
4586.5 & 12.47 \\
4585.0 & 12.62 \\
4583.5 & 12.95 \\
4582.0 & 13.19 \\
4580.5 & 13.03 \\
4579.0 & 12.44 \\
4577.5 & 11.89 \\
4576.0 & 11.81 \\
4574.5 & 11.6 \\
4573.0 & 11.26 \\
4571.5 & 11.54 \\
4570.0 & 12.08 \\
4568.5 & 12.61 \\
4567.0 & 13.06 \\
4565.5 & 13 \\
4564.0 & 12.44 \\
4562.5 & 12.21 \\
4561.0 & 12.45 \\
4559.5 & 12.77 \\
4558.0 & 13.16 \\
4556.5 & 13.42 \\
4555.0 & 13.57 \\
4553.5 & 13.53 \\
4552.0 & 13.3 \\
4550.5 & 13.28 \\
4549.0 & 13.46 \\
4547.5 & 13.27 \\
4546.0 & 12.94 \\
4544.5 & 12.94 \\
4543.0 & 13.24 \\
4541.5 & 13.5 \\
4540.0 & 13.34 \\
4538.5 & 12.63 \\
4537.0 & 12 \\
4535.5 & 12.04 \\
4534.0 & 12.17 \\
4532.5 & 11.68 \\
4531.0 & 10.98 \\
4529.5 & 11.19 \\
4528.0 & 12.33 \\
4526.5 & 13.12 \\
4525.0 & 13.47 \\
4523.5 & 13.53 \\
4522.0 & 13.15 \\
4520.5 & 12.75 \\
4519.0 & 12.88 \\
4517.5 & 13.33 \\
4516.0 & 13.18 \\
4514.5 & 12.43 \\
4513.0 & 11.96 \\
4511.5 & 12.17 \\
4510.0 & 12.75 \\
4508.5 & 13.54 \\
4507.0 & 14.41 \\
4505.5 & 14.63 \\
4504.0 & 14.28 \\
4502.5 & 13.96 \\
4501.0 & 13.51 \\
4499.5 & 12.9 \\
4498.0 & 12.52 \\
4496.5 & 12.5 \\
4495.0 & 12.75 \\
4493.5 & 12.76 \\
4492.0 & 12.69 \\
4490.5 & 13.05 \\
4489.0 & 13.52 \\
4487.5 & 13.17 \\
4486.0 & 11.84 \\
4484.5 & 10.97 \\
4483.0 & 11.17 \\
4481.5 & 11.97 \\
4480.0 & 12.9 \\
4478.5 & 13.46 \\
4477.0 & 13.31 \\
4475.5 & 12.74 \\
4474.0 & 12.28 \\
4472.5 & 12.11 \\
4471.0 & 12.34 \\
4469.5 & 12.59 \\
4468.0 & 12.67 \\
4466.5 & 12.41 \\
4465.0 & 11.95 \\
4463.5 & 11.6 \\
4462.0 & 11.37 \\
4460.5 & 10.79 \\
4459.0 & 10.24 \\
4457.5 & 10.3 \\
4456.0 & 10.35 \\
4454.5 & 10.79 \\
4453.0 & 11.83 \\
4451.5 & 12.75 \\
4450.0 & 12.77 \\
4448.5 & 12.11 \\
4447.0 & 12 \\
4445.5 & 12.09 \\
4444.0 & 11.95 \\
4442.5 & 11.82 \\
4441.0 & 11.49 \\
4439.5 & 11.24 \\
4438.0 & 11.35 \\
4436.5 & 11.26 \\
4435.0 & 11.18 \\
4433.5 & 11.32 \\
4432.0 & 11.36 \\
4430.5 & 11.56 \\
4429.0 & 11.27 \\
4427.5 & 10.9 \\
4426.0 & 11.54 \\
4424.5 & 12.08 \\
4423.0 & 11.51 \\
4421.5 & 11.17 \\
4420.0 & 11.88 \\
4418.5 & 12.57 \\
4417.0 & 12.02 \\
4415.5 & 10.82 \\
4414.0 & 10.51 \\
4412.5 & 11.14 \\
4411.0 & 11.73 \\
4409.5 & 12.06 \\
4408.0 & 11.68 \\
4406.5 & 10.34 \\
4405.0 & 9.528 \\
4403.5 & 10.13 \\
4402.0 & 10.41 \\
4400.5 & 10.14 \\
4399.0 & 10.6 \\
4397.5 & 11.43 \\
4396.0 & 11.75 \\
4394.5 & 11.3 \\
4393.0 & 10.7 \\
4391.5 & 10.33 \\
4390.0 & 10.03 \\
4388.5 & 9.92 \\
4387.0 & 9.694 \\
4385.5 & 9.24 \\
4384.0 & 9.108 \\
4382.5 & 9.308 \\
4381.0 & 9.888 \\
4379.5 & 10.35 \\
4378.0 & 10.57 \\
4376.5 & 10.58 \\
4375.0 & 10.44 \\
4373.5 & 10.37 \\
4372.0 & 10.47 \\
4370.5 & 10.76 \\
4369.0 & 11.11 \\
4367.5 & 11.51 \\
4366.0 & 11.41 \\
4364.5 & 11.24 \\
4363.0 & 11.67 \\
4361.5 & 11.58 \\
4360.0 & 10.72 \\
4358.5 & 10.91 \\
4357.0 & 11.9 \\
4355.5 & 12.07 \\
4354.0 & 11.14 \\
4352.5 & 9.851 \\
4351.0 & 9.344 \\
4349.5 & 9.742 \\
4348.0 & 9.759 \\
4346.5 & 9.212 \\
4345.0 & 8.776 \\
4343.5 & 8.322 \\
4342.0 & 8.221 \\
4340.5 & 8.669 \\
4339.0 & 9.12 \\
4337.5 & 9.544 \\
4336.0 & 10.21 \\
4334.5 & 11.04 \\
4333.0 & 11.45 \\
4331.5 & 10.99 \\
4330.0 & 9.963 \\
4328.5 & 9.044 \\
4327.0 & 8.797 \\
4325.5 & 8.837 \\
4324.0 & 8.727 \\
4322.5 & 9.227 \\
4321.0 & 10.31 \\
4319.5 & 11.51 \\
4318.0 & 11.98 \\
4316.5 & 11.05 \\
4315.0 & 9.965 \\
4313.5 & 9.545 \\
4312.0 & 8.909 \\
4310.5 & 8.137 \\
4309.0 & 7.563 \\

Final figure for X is 1.32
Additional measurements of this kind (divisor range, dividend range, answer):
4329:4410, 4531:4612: 1.34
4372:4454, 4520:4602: 1.22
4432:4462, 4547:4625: 1.20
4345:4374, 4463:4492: 1.22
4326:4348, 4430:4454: 1.29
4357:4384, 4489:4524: 1.30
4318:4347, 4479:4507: 1.44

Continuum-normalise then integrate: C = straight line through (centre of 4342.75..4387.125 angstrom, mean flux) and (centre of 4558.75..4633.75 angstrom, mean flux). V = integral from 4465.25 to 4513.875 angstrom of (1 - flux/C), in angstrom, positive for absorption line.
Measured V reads -4.0 angstrom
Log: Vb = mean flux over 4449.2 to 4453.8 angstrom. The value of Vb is 12.4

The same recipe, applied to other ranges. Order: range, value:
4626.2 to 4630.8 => 13.9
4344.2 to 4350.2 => 9.36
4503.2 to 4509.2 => 14.2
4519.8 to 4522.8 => 13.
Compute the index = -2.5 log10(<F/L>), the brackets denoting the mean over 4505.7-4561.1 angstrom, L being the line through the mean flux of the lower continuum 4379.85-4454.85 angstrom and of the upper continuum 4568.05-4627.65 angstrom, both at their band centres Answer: -0.05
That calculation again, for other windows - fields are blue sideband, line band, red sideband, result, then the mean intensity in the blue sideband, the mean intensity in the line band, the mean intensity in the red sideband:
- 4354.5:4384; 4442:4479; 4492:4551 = 0.01 mag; 10.8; 11.9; 12.9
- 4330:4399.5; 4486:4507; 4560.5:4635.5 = -0.12 mag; 10.4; 13.2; 13.1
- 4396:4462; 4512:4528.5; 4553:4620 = -0.06 mag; 11.3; 12.9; 12.8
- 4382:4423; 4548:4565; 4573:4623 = -0.05 mag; 10.7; 13.1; 13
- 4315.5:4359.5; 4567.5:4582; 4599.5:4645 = 0.06 mag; 9.99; 12.1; 13.4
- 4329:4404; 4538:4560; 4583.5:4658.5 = -0.08 mag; 10.3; 13.2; 13.1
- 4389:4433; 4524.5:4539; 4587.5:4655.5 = 0.01 mag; 11.1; 12.1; 13.1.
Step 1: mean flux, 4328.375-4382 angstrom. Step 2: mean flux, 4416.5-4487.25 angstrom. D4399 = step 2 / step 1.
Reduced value 1.1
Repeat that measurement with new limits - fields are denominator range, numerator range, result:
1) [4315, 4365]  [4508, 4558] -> 1.26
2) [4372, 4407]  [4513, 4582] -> 1.23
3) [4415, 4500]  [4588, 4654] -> 1.10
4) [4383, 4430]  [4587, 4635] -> 1.24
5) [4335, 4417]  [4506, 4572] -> 1.23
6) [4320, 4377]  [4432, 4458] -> 1.14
